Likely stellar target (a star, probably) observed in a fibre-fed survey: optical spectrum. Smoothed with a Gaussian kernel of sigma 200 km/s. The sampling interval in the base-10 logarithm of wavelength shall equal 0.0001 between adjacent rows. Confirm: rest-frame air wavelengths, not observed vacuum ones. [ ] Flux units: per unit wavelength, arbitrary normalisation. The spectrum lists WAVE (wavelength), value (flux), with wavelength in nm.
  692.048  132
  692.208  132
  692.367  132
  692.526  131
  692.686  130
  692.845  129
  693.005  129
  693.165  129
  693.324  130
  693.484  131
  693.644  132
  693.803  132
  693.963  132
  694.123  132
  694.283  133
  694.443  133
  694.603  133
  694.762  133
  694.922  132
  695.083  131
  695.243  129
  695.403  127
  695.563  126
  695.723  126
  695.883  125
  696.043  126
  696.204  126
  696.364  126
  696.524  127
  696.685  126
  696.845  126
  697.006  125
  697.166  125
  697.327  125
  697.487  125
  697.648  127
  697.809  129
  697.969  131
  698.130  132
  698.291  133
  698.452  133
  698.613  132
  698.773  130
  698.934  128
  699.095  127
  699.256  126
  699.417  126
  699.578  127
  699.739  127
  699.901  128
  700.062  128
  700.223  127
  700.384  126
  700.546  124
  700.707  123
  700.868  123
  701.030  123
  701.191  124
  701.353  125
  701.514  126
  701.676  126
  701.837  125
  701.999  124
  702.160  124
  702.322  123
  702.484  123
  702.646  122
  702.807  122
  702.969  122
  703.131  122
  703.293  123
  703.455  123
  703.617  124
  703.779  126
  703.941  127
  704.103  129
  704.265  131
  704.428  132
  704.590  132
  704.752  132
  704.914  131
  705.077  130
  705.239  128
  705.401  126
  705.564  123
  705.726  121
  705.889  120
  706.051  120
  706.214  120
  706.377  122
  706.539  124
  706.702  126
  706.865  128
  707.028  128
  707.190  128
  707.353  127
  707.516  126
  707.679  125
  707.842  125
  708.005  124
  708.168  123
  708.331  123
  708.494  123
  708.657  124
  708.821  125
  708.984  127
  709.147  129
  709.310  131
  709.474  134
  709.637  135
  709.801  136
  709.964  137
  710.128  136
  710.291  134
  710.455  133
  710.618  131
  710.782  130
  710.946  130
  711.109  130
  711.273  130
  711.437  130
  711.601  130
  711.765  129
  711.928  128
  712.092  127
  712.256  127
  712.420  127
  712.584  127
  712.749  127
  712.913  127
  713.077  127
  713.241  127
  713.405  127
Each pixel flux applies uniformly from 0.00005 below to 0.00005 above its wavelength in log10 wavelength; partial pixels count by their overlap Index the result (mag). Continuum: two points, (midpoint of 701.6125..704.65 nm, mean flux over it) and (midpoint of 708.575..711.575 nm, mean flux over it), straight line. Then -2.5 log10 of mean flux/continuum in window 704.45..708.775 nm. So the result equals 0.02 mag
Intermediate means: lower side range 125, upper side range 131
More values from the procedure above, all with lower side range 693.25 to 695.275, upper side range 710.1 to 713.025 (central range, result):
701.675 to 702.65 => 0.06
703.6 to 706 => 0.02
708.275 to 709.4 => 0.03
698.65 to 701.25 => 0.04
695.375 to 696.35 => 0.05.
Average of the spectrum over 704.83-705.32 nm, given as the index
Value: 130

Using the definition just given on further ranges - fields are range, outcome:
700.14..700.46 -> 127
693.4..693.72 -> 131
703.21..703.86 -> 124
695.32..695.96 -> 126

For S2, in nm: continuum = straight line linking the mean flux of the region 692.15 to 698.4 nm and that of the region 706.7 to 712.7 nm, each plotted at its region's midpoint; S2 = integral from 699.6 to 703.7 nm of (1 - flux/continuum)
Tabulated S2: 0.149 nm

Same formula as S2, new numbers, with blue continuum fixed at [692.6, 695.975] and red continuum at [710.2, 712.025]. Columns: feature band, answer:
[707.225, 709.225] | 0.08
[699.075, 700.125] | 0.03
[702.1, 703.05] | 0.06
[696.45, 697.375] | 0.03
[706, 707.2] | 0.06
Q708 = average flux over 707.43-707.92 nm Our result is 125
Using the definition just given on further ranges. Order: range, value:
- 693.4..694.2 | 132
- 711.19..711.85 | 130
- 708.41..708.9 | 124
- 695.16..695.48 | 128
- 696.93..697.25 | 125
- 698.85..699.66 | 127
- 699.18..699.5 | 126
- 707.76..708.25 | 124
